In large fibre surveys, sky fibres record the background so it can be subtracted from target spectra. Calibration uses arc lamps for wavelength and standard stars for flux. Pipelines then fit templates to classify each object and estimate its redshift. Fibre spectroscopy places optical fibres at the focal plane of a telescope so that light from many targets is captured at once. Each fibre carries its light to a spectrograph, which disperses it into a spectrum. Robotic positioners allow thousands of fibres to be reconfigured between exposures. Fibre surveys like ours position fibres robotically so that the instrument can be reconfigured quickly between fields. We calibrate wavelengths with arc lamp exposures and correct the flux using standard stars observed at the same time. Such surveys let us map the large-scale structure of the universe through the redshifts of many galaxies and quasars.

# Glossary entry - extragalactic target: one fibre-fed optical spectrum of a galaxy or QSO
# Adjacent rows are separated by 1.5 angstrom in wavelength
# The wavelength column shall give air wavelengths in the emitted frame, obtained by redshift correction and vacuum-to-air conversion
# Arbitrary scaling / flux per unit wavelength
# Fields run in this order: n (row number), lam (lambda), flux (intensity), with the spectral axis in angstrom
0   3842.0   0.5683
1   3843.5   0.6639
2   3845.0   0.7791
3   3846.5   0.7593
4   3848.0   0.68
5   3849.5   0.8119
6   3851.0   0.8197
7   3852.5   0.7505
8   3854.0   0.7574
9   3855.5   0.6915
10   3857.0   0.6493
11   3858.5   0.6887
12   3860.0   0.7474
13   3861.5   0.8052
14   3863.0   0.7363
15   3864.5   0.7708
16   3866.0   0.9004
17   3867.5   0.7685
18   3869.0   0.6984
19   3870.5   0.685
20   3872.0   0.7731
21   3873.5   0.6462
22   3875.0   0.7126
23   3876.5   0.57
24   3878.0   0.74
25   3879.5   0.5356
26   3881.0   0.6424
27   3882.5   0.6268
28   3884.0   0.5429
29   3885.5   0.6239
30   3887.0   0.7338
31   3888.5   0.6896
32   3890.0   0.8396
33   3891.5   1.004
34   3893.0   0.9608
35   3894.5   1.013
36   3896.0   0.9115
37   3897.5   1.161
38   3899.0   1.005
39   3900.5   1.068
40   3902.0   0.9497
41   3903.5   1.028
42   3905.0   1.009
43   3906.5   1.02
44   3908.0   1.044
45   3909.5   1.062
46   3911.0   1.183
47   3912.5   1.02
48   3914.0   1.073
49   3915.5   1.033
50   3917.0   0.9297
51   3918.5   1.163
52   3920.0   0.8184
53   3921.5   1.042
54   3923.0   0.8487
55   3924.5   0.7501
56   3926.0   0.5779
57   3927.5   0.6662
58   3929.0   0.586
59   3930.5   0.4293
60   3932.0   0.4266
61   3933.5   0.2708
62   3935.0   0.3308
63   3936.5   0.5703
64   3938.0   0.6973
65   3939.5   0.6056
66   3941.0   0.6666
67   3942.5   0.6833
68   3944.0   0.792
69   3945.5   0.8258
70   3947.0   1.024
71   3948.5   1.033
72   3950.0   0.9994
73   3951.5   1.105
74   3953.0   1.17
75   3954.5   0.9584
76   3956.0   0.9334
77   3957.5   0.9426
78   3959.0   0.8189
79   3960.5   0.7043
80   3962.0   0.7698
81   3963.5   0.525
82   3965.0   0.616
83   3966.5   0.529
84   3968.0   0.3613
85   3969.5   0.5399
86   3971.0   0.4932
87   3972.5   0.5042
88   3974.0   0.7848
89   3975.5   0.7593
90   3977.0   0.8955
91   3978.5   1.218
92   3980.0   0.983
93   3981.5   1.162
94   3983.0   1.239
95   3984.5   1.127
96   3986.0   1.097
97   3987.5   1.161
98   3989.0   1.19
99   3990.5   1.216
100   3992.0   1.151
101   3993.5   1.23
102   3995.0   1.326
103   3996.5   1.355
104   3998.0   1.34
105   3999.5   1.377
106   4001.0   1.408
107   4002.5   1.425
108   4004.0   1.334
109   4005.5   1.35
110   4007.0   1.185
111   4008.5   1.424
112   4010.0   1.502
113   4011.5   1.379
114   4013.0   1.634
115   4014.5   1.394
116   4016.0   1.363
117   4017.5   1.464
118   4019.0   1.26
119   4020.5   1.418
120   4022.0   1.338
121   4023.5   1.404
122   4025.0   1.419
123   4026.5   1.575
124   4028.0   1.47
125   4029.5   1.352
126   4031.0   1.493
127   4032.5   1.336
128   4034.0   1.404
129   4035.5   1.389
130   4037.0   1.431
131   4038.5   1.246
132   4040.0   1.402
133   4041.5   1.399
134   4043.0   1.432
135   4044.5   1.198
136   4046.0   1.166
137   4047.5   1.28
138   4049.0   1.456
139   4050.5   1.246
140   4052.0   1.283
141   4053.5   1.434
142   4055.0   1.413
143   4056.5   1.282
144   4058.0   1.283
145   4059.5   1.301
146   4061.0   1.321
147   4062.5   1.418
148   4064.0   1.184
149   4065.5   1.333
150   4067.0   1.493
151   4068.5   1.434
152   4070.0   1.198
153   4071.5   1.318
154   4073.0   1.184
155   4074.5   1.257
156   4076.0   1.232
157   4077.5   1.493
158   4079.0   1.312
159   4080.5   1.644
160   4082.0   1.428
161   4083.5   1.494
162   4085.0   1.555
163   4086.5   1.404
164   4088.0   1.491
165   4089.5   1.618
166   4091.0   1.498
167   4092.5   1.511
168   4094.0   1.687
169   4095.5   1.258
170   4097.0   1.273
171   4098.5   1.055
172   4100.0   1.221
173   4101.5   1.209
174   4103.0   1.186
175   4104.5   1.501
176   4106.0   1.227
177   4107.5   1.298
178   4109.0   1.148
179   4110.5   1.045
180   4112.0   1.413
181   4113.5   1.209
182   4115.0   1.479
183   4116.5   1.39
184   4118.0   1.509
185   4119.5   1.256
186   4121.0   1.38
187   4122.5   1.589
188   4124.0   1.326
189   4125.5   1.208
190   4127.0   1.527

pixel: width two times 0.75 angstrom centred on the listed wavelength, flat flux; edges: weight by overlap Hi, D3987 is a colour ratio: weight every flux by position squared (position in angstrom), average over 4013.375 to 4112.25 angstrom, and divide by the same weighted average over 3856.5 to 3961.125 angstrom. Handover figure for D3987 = 1.80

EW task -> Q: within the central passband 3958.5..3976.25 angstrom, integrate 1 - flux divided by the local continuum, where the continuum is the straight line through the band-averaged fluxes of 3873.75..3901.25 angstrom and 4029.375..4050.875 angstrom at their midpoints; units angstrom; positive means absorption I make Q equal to 7.70 angstrom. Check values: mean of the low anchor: 0.796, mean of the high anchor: 1.35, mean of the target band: 0.614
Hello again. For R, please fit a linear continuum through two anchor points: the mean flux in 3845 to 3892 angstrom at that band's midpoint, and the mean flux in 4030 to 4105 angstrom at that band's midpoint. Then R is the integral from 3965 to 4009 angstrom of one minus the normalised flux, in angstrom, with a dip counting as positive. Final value 1.9 angstrom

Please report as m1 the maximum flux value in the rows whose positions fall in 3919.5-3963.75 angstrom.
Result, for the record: 1.17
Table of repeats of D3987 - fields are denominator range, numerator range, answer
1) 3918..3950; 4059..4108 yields 2.08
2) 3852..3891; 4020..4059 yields 2.11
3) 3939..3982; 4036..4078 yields 1.72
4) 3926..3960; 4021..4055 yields 1.92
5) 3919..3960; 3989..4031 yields 1.86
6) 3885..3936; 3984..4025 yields 1.62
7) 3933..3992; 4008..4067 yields 1.71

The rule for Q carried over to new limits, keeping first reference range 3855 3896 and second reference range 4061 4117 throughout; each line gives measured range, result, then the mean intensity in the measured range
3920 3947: 7.6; 0.649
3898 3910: -3.0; 1.03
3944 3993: 5.1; 0.901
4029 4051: -2.5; 1.35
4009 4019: -2.7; 1.44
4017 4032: -3.2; 1.42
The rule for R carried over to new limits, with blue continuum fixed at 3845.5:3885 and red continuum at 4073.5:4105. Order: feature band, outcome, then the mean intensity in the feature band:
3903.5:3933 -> -0.34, 0.877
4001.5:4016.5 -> -3.26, 1.4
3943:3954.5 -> -0.20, 0.984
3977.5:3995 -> -1.36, 1.16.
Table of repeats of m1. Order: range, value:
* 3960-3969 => 0.7698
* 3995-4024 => 1.634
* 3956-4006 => 1.425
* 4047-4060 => 1.456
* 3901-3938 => 1.183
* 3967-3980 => 1.218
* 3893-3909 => 1.161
